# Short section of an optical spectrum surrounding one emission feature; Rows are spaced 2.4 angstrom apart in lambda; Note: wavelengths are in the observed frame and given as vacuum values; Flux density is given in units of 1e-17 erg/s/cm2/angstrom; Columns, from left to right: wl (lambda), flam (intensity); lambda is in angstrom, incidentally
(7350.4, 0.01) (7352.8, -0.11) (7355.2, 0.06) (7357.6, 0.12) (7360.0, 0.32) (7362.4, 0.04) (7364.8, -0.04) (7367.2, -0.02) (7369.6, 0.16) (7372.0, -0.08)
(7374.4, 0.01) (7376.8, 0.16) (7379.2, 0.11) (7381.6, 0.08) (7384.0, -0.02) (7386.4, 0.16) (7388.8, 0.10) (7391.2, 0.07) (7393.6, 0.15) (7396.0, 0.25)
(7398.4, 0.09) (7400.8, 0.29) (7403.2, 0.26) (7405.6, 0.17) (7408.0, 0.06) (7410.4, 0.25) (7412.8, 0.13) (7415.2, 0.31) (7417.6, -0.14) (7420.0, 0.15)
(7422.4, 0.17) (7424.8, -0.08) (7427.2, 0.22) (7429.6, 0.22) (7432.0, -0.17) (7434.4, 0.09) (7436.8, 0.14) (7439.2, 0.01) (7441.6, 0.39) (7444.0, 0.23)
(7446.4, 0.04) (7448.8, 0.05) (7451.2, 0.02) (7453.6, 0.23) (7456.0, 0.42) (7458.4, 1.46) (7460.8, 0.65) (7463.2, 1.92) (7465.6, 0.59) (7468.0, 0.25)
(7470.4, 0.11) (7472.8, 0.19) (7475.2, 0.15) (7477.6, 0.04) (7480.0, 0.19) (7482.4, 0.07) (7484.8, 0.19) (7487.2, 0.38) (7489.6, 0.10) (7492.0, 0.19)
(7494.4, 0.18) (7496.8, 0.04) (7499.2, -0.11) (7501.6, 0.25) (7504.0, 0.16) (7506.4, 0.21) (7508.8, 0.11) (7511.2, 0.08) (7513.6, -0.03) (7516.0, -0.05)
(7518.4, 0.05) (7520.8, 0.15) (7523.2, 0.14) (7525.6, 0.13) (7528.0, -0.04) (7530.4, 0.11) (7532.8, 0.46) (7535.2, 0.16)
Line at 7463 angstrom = [O II]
